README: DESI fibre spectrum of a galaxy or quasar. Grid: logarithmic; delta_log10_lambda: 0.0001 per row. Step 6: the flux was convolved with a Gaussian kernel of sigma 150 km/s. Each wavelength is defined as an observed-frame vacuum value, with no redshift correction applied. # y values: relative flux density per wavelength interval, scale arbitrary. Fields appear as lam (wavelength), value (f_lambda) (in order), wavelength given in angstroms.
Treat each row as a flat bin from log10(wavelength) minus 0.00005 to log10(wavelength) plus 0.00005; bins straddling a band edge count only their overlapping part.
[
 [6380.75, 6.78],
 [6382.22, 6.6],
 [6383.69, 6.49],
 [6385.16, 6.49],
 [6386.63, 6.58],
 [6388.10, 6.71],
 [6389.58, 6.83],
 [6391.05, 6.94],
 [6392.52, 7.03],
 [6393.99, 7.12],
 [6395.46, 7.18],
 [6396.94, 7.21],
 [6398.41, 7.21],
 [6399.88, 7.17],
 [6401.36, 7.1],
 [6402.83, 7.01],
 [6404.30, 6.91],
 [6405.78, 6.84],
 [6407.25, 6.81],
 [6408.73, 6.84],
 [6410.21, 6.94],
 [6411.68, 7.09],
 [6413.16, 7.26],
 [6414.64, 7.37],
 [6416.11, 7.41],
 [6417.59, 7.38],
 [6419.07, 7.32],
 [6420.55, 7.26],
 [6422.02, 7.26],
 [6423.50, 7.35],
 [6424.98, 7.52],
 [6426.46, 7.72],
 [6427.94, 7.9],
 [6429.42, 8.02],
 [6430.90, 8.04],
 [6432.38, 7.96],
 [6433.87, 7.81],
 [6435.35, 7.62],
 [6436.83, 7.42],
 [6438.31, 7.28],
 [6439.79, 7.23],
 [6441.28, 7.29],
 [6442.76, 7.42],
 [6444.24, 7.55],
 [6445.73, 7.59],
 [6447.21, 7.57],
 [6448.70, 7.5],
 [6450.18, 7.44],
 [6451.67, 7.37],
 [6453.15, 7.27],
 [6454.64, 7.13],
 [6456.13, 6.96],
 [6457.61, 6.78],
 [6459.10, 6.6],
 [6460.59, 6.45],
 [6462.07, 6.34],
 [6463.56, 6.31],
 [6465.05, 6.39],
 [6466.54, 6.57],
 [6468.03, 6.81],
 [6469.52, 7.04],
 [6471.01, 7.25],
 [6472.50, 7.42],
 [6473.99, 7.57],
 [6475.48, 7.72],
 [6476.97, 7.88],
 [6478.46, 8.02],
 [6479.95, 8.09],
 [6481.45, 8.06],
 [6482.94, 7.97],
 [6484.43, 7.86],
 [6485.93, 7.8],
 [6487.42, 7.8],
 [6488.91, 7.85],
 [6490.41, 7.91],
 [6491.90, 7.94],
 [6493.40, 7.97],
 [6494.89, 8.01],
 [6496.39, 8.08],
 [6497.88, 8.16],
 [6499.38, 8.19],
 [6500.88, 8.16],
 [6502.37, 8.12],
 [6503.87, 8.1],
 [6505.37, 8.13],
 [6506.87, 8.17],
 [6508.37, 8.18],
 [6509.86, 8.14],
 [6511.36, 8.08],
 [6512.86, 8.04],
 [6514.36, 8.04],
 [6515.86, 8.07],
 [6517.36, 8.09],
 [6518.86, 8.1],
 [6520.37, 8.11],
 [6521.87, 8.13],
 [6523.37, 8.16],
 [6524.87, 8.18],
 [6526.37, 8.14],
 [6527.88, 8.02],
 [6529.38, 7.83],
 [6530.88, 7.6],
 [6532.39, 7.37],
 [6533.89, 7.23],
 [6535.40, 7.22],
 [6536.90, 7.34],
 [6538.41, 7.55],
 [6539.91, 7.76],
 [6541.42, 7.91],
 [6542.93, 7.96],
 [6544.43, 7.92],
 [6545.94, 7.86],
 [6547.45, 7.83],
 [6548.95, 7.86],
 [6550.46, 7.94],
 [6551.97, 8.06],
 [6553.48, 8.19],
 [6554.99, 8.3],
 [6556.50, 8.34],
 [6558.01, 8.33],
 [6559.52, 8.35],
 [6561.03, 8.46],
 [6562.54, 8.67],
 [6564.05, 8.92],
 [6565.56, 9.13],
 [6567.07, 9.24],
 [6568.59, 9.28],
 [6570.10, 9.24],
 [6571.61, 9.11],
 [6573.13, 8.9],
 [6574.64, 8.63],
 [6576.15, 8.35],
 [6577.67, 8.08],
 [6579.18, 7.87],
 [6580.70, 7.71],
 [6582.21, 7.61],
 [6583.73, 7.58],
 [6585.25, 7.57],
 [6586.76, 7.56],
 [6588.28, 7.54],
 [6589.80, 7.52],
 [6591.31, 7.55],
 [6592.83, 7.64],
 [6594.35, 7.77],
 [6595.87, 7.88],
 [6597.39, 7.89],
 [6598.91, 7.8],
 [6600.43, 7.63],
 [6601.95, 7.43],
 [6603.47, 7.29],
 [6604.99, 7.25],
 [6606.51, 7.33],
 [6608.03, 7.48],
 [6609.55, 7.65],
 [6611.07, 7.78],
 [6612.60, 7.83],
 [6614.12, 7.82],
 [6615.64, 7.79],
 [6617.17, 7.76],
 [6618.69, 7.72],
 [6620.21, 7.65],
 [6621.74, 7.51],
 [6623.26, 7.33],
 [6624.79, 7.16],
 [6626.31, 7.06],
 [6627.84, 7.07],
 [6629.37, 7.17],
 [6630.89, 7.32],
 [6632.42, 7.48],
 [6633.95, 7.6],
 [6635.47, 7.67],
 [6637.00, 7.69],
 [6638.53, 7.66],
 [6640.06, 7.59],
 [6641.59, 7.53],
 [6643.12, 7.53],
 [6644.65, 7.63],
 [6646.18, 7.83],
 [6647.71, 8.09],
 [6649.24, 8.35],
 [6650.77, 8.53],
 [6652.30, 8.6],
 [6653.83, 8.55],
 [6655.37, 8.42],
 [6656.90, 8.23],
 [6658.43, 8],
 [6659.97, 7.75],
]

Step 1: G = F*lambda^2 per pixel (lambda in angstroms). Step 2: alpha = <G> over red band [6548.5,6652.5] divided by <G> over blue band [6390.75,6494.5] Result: 1.1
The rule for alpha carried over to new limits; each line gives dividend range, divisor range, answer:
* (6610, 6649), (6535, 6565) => 0.96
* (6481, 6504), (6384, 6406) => 1.19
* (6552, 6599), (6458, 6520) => 1.10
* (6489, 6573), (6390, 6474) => 1.16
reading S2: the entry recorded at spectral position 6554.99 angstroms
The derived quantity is 8.3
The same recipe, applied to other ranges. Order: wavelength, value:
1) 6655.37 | 8.42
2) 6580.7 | 7.71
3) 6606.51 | 7.33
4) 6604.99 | 7.25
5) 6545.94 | 7.86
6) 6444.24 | 7.55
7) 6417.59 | 7.38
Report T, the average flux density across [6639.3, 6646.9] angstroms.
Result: 7.62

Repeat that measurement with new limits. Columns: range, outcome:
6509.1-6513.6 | 8.1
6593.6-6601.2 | 7.79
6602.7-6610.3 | 7.4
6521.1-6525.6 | 8.17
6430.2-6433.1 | 8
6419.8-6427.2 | 7.43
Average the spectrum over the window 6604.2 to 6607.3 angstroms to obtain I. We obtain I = 7.3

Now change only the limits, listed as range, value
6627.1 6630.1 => 7.11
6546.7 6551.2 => 7.89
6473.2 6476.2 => 7.64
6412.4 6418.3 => 7.35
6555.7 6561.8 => 8.37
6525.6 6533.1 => 7.79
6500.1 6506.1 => 8.13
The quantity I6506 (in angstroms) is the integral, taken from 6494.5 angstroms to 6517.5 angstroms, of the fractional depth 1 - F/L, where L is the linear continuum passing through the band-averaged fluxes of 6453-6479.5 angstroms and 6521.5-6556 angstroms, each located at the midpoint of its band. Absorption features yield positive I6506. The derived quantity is -2.0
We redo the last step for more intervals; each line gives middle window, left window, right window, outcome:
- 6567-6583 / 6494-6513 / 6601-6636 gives -1.6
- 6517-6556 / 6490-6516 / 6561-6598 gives 1.3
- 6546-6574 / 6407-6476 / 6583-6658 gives -3.7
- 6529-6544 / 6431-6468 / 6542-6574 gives 1.2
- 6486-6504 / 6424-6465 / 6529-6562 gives -1.0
